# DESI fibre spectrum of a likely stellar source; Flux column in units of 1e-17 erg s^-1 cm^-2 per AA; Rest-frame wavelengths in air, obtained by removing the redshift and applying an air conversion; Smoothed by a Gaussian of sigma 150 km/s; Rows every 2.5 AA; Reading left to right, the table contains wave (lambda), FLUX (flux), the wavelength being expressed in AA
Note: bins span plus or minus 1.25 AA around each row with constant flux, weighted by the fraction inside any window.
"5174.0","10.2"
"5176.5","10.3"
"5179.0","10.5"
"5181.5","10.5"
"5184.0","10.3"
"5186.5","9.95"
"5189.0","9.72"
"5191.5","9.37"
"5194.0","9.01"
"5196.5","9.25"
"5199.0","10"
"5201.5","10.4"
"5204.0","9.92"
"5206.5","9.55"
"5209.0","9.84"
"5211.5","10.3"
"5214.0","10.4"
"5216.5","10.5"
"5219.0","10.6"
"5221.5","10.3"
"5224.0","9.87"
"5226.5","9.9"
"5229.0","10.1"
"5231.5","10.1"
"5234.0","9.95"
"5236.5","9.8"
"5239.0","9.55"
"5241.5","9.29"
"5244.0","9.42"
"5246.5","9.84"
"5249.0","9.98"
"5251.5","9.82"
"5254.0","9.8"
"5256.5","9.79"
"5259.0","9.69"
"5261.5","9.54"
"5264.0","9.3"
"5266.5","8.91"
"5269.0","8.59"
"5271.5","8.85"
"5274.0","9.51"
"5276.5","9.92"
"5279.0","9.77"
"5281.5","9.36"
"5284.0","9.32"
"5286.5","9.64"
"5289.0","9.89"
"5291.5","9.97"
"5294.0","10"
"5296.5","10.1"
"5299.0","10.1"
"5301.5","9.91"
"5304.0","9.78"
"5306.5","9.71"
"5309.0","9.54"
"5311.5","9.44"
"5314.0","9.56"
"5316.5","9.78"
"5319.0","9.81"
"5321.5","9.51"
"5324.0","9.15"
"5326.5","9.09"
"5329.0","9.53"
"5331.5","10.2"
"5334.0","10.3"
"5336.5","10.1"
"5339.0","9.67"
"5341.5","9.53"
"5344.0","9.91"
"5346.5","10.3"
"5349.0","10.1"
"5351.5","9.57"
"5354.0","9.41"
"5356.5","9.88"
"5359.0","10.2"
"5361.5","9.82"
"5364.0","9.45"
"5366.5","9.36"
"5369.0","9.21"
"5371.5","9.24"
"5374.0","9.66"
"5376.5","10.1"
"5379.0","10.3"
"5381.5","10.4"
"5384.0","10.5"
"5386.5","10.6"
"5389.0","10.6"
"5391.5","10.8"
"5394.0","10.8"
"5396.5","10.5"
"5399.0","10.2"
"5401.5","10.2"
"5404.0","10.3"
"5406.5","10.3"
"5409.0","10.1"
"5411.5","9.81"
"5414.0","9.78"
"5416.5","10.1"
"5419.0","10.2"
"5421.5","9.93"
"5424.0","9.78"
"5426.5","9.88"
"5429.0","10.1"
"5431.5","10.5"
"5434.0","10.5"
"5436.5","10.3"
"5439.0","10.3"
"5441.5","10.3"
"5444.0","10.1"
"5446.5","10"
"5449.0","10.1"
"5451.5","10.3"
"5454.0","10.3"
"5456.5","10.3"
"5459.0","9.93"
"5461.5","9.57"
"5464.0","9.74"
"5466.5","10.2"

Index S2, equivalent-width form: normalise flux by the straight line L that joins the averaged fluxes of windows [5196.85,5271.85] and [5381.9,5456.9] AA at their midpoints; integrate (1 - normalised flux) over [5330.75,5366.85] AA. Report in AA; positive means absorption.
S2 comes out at 0.8 AA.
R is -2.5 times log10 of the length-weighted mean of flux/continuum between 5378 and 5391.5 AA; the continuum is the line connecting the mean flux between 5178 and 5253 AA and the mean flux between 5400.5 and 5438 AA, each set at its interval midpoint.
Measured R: -0.04 mag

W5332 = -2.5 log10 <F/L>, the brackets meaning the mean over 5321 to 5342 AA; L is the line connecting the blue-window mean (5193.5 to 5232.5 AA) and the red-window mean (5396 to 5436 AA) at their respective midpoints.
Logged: 0.04 mag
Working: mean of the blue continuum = 10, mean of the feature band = 9.69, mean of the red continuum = 10.1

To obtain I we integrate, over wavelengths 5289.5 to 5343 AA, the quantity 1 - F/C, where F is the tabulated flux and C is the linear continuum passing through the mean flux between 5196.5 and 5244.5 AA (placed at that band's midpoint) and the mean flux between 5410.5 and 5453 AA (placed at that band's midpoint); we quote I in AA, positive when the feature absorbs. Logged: 1.5 AA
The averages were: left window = 9.98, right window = 10.1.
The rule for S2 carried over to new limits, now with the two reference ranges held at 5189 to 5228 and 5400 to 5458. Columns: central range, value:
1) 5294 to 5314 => 0.47 AA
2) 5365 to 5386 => 0.48 AA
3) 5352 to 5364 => 0.37 AA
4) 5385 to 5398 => -0.69 AA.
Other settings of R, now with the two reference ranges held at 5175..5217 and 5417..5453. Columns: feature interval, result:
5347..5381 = 0.04 mag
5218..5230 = -0.02 mag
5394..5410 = -0.02 mag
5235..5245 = 0.05 mag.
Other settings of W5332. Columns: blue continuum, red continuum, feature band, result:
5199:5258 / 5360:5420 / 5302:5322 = 0.04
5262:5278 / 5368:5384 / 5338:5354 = -0.01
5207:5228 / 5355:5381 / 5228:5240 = 0.03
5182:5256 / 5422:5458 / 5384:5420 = -0.02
